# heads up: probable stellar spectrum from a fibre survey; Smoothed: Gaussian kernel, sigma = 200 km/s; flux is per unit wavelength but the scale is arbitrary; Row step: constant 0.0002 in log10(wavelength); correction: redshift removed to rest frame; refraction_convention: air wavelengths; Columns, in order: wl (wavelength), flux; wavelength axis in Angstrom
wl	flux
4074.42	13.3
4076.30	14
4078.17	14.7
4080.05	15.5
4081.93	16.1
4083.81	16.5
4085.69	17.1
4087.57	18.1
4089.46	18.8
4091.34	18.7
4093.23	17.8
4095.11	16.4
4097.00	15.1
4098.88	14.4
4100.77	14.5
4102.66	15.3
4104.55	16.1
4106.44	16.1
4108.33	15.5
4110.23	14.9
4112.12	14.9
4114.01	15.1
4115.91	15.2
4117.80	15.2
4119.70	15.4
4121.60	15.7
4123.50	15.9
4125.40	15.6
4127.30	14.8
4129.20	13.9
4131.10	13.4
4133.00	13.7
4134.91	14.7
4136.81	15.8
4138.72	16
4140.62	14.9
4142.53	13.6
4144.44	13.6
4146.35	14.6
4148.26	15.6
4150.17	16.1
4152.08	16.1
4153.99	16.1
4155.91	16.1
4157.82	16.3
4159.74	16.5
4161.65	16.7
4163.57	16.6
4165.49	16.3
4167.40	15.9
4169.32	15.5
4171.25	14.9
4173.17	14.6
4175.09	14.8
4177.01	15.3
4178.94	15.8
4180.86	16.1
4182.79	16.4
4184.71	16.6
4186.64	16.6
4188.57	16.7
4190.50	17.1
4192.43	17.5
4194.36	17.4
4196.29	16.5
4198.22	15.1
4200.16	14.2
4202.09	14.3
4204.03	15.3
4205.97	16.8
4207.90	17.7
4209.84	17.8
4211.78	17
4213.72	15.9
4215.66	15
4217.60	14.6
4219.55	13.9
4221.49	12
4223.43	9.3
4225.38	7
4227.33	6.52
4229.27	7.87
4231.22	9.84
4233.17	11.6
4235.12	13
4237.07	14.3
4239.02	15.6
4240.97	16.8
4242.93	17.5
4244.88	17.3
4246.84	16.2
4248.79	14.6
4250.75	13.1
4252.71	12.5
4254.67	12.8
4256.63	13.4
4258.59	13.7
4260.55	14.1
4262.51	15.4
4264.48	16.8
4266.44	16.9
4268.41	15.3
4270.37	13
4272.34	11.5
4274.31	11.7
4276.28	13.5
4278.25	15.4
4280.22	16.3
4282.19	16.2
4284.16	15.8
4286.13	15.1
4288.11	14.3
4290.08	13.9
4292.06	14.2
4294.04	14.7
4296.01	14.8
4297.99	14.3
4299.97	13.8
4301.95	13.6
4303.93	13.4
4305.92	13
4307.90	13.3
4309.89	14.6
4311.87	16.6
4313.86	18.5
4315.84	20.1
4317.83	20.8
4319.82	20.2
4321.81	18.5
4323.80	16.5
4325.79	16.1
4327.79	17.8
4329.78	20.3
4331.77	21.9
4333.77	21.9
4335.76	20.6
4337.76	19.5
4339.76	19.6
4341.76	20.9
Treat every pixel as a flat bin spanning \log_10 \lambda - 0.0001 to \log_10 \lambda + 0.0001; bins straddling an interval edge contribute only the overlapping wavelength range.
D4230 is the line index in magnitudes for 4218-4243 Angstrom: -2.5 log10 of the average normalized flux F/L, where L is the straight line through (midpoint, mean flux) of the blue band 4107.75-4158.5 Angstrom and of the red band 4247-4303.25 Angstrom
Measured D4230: 0.229 mag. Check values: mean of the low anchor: 15.1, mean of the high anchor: 14.3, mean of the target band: 11.8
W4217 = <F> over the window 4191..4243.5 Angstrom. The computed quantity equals 14.1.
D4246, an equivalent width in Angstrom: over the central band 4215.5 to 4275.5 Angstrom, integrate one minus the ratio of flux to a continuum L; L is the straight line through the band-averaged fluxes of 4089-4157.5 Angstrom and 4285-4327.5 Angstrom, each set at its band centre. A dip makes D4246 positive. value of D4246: 9.0 Angstrom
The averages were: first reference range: 15.4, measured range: 13.3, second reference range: 15.8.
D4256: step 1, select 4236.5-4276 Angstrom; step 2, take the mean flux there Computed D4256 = 14.6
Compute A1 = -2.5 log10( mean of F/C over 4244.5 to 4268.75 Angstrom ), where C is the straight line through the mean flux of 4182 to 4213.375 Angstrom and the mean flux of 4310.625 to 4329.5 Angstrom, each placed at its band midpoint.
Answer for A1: 0.181 mag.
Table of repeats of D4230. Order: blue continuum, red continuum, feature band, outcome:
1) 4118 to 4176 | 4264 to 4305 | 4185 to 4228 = 0.01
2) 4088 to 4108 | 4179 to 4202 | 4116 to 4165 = 0.07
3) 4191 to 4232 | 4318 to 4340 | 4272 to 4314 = 0.22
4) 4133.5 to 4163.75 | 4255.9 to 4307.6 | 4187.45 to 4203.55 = -0.07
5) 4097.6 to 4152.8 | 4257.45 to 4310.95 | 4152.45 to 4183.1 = -0.07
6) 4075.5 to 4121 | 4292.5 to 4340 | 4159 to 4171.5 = 0.01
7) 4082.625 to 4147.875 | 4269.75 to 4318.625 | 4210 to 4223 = 0.03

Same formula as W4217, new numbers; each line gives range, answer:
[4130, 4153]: 14.8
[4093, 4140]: 15.2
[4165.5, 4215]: 16.1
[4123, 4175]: 15.3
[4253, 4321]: 15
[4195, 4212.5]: 16.1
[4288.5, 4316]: 14.7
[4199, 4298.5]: 14.1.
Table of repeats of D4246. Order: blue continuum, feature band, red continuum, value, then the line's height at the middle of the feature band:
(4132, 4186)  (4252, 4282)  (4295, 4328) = 3.34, 16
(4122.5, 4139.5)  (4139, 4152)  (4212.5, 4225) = -0.28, 14.6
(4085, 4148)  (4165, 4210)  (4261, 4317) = -2.35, 15.2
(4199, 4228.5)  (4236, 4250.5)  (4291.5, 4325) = -1.42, 14.5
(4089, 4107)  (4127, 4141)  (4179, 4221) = 1.35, 16.2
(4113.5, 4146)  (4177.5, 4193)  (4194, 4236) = -2.84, 14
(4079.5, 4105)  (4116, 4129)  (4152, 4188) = 0.76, 16.3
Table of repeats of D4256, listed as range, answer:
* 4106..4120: 15.3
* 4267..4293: 14.4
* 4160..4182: 15.7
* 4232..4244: 14.7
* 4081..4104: 16.6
